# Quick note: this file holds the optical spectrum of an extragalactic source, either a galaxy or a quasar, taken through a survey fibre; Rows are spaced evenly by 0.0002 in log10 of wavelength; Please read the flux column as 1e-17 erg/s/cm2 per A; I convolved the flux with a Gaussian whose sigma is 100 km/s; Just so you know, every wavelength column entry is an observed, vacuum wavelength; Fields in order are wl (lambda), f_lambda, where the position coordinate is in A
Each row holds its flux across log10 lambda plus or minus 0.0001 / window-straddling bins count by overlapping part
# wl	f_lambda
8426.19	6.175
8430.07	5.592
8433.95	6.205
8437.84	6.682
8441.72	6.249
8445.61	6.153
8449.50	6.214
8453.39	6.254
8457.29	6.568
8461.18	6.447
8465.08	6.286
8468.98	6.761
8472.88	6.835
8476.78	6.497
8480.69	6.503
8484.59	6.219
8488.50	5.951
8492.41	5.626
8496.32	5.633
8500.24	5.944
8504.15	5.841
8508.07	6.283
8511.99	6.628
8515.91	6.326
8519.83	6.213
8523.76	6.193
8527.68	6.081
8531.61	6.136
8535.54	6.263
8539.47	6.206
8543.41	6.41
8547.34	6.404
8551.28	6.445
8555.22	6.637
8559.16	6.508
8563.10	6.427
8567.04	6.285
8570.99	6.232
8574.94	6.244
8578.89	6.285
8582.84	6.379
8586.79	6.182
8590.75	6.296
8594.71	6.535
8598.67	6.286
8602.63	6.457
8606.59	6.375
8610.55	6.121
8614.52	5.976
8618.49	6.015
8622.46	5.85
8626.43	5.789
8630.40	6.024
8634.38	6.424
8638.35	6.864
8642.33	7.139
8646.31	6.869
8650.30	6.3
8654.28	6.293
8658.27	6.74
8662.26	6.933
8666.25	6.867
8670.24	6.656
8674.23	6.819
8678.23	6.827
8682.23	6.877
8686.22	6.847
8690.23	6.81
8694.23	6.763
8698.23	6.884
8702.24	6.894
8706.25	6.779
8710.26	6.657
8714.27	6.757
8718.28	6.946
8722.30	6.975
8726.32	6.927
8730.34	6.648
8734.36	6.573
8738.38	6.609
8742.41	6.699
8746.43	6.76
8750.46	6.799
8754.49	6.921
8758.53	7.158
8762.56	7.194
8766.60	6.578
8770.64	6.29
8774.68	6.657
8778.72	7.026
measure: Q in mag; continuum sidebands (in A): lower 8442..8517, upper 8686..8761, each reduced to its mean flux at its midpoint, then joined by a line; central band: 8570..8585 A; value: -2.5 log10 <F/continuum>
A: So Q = 0.03 mag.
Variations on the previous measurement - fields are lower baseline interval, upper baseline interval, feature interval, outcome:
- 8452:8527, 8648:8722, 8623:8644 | 0.039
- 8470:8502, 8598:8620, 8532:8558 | -0.034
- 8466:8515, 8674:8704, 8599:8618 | 0.063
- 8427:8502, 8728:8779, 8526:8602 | 0.015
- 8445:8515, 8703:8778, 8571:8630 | 0.052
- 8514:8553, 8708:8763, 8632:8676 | -0.019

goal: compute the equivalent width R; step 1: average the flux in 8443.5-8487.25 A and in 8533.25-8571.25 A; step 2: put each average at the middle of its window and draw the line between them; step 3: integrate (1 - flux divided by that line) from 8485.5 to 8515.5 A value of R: 1.85 A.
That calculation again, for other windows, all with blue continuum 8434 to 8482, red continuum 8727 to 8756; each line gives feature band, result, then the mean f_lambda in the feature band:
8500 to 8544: 1.97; 6.21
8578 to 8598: 0.72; 6.33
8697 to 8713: -0.26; 6.8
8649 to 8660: 0.32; 6.45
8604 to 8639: 2.47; 6.14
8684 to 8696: -0.25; 6.81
